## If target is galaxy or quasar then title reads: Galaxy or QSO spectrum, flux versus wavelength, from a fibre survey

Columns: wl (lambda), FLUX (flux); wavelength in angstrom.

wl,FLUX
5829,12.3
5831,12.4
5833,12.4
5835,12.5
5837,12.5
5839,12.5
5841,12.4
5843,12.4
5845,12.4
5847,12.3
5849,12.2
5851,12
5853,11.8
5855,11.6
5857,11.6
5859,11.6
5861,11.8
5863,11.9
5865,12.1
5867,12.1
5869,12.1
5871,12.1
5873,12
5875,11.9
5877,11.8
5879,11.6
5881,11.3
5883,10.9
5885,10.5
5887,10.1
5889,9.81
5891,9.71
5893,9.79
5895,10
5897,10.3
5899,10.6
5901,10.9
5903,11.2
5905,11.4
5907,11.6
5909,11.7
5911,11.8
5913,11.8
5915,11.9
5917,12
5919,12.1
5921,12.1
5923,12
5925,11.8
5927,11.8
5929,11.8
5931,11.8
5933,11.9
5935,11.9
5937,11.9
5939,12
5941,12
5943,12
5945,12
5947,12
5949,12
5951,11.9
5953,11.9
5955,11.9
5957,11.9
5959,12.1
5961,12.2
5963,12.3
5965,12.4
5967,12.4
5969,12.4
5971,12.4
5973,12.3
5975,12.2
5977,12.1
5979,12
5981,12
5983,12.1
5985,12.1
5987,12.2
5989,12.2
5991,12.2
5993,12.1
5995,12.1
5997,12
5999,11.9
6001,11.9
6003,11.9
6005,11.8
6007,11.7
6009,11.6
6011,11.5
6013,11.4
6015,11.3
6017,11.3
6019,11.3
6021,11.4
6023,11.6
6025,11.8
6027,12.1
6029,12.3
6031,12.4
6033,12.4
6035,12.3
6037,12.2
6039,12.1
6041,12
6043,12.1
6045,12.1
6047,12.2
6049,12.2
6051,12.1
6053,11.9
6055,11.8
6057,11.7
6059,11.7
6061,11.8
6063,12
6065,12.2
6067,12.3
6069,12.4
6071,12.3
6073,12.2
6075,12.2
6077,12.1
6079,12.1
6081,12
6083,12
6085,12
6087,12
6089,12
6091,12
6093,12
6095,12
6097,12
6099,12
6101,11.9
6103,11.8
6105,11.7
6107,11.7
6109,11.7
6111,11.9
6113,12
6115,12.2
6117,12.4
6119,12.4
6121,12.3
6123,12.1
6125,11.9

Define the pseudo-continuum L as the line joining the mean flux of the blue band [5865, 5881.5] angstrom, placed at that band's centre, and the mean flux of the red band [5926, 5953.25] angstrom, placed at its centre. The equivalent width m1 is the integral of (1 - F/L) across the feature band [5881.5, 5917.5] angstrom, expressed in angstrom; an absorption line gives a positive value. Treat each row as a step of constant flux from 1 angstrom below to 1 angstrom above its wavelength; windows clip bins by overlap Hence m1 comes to 3.1 angstrom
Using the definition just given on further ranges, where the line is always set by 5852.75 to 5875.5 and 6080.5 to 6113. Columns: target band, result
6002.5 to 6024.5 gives 0.71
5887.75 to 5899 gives 1.80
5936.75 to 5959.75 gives -0.13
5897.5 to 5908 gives 0.70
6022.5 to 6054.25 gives -0.55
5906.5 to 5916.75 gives 0.09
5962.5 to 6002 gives -0.86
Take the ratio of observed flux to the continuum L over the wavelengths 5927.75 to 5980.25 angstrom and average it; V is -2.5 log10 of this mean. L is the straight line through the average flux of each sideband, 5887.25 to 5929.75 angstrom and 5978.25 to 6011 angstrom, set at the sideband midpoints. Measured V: -0.041 mag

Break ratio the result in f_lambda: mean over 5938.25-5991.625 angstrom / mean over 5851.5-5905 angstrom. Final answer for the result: 1.1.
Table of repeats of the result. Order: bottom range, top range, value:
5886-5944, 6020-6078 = 1.06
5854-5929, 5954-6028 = 1.05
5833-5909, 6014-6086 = 1.04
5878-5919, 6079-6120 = 1.09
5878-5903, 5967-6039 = 1.14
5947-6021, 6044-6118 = 1.00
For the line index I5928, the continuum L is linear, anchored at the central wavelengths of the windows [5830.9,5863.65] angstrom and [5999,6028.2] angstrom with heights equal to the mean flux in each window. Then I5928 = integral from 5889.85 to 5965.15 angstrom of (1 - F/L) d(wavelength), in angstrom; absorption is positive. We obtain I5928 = 1.6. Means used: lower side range 12.1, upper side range 11.6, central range 11.6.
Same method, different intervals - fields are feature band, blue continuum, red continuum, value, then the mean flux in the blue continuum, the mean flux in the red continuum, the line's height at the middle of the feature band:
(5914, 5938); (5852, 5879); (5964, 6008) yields 0.1 angstrom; 11.9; 12.1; 12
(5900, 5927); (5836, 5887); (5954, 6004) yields 0.6 angstrom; 11.9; 12.1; 12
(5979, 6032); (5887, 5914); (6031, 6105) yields -1.3 angstrom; 10.8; 12.1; 11.6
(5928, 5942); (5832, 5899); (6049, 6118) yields -0.2 angstrom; 11.6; 12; 11.7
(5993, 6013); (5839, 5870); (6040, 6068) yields 0.3 angstrom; 12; 12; 12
